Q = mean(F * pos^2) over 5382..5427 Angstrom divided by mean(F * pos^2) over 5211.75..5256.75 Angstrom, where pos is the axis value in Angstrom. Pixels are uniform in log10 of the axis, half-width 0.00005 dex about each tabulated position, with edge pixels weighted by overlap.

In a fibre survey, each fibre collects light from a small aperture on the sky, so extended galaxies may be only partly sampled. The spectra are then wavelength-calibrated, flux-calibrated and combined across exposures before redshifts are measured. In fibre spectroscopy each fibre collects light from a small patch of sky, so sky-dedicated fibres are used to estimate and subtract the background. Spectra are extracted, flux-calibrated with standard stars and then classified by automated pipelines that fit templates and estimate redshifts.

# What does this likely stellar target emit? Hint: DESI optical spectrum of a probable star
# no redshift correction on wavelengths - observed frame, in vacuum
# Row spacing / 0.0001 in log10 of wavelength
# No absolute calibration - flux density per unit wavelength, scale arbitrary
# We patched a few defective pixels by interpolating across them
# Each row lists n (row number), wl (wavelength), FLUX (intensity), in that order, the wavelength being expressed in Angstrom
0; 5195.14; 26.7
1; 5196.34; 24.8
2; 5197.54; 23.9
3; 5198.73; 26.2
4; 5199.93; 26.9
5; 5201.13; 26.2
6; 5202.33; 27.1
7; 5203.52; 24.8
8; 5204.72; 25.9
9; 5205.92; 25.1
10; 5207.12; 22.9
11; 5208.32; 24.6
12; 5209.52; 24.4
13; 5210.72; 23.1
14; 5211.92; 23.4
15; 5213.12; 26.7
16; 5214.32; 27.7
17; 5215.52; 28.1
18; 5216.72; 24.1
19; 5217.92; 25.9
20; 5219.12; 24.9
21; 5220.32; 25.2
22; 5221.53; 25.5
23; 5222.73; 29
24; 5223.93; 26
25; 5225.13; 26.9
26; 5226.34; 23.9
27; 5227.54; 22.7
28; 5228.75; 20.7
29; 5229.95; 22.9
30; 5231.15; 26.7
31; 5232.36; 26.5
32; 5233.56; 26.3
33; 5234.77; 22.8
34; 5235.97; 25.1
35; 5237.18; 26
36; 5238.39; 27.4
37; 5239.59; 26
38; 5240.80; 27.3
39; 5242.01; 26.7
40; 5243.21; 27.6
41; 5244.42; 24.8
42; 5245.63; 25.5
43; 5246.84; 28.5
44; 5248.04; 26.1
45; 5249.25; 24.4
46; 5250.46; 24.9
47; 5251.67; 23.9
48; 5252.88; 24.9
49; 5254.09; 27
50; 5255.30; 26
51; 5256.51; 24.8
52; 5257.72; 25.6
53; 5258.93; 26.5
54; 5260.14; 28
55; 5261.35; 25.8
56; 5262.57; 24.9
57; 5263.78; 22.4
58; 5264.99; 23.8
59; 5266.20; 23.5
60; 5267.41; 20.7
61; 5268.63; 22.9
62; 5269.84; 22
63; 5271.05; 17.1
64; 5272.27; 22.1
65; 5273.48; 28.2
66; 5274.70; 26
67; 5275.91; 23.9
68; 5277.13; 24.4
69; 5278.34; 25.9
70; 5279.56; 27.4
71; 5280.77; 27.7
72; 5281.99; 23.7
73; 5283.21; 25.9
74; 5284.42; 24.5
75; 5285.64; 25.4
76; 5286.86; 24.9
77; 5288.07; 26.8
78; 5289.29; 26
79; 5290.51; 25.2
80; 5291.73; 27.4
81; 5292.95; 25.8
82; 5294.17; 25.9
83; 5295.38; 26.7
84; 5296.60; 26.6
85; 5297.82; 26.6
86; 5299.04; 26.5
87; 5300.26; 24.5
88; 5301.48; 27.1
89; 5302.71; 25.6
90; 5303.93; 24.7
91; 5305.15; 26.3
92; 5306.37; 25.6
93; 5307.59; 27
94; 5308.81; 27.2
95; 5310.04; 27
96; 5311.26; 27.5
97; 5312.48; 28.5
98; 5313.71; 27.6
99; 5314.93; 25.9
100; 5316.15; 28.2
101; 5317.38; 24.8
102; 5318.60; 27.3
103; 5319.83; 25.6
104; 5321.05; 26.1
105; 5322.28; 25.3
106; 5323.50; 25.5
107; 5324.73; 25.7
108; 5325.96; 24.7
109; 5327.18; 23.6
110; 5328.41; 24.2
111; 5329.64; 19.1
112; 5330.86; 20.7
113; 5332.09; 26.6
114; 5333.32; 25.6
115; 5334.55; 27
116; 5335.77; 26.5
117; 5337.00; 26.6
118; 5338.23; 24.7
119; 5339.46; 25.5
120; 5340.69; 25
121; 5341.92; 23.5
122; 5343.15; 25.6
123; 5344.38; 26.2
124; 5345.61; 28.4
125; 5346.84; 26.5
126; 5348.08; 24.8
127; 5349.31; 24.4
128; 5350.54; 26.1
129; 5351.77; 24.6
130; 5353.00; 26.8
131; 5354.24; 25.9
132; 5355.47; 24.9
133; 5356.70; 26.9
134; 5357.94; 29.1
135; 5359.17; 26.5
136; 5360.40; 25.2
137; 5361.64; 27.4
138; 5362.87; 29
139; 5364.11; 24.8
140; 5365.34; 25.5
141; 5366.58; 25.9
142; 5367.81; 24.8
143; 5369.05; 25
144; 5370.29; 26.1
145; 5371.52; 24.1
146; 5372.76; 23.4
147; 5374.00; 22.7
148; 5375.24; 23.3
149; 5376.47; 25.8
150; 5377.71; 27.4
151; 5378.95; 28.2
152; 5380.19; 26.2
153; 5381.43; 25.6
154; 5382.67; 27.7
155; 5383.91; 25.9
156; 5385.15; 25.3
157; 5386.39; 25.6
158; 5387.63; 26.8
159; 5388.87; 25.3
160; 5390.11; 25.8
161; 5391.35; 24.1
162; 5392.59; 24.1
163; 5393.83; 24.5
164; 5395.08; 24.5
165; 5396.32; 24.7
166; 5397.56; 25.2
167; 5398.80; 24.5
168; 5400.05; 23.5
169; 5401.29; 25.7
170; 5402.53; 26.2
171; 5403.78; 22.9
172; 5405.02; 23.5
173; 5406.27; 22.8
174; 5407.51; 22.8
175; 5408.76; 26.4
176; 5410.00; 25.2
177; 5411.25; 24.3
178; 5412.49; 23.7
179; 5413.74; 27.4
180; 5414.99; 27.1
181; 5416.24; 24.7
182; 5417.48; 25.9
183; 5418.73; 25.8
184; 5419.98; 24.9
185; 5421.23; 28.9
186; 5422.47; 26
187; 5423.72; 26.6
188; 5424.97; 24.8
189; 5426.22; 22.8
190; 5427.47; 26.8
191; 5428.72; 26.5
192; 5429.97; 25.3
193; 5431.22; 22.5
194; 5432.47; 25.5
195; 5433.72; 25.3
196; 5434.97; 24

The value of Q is 1.0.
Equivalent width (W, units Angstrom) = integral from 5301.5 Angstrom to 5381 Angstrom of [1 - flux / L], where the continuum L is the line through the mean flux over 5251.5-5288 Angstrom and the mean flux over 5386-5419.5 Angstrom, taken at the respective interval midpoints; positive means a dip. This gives -2.92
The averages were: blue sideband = 24.7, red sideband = 24.9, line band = 25.7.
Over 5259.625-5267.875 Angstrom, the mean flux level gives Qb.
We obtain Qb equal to 24.2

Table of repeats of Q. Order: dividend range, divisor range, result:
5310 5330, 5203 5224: 1.05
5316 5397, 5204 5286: 1.06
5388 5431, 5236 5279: 1.06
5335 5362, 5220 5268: 1.07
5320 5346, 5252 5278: 1.06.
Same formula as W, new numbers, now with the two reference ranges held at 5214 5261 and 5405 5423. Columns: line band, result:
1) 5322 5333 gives 0.7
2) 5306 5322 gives -0.8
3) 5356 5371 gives -0.5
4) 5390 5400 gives 0.3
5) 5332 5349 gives -0.2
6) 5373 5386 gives -0.2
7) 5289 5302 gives -0.3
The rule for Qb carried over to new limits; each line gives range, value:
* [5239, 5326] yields 25.6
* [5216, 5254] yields 25.5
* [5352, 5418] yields 25.4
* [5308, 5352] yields 25.6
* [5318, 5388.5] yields 25.6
